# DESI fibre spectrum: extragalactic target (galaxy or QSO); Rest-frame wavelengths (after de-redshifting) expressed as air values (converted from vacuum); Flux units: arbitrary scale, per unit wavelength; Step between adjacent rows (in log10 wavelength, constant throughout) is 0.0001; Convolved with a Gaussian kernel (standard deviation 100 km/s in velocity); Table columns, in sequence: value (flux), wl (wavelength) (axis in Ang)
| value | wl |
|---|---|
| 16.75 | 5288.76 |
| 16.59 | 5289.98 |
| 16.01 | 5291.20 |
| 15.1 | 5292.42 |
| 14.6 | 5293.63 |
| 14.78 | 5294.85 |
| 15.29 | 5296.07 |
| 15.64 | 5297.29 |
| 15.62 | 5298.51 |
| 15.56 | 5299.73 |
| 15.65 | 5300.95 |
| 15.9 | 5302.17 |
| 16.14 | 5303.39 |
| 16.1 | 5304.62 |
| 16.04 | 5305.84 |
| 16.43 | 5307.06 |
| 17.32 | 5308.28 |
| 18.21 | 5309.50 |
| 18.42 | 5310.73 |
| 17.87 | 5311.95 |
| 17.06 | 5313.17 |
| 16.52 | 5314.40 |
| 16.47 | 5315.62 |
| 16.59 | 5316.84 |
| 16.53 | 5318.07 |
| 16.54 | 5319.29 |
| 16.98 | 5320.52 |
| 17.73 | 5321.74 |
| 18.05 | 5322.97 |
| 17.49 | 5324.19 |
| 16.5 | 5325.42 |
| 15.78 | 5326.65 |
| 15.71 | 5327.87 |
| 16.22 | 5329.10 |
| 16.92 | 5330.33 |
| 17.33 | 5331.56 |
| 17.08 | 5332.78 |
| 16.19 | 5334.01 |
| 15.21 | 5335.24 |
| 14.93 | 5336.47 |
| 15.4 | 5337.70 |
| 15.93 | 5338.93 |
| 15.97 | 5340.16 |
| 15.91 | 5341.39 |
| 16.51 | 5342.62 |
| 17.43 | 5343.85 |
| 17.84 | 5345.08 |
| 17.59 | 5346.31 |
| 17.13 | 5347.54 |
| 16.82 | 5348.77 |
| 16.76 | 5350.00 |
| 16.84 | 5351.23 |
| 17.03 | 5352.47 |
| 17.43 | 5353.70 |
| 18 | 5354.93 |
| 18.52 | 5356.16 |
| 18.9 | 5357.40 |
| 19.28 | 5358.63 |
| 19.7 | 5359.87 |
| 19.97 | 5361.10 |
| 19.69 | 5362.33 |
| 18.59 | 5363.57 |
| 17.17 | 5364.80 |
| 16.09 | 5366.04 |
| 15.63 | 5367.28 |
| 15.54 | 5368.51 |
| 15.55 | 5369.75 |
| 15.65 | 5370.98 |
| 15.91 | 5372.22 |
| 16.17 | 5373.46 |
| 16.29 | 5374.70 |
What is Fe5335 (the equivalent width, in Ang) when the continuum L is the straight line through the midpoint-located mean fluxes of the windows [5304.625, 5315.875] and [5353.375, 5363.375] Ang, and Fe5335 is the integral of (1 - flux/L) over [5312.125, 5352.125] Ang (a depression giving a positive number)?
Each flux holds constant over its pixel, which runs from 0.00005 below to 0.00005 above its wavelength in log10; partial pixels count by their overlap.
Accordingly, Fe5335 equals 2.9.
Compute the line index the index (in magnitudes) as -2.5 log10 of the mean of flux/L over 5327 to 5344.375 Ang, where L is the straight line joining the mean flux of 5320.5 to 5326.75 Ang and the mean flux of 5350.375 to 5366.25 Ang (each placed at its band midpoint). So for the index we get 0.090 mag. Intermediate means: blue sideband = 17.2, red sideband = 18.3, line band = 16.2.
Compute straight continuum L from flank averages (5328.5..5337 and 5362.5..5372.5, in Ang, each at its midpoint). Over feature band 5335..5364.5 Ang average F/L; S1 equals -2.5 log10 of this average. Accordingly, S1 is -0.069 mag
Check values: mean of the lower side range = 16.3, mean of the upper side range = 16.4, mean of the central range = 17.4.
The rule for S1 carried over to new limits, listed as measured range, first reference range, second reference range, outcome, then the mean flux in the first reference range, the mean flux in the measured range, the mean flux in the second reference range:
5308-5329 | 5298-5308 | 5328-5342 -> -0.065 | 16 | 17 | 16.1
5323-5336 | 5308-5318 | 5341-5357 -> 0.049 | 17.3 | 16.5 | 17.3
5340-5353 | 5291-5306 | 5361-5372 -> -0.027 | 15.5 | 16.9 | 16.9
